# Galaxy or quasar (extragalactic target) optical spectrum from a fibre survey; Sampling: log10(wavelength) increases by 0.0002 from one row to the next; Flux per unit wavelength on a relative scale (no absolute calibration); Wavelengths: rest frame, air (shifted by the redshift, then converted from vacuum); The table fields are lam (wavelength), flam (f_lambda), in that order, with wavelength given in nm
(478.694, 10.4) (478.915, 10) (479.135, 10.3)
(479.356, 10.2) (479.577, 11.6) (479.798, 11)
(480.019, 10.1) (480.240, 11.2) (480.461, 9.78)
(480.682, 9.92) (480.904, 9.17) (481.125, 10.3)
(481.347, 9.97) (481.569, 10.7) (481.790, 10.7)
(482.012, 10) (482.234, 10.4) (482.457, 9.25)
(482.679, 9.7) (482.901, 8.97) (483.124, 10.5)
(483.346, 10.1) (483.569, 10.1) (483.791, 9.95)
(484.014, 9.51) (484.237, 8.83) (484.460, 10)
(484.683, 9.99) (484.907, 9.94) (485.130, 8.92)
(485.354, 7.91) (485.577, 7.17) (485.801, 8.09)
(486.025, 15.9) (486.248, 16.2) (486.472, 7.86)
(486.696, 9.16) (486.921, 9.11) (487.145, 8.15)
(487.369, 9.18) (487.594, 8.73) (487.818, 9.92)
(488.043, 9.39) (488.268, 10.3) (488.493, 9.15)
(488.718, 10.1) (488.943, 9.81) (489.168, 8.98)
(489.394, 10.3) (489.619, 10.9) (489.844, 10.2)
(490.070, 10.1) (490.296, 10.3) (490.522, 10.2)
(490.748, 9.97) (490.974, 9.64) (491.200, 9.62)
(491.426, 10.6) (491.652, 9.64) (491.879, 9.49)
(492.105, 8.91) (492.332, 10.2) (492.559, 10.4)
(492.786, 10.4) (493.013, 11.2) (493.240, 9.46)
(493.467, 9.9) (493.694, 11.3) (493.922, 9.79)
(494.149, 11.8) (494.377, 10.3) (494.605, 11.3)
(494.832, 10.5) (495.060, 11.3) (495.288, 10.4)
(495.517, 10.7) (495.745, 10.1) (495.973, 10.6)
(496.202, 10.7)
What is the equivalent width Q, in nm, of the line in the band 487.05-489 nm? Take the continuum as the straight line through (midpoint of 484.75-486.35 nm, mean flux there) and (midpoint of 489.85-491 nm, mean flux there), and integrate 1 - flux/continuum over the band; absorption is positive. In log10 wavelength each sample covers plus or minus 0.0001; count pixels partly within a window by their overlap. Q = 0.17 nm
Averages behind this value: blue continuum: 10.5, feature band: 9.41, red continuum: 10.1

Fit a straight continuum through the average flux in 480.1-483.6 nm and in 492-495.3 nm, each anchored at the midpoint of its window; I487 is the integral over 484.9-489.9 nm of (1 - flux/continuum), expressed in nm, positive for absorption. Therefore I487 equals 0.22 nm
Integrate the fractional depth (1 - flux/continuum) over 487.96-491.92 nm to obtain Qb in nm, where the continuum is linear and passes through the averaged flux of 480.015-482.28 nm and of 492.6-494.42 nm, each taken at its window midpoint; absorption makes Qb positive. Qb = 0.19 nm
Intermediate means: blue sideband 10.2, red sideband 10.5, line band 9.94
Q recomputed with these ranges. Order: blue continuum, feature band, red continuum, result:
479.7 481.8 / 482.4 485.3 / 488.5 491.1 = 0.15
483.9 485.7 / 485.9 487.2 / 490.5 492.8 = -0.27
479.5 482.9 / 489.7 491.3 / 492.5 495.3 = 0.07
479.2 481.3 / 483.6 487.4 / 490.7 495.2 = 0.20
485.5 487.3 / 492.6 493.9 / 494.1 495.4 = 0.04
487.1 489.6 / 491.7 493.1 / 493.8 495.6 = 0.04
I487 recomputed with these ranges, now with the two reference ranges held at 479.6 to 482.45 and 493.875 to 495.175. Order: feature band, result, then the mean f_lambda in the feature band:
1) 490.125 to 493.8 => 0.24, 10.1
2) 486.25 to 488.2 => 0.22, 9.38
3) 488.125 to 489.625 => 0.11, 9.85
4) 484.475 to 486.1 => 0.14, 9.58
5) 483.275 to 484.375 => 0.08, 9.69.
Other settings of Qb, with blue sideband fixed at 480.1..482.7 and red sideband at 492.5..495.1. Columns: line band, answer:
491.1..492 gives 0.06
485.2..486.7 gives -0.01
